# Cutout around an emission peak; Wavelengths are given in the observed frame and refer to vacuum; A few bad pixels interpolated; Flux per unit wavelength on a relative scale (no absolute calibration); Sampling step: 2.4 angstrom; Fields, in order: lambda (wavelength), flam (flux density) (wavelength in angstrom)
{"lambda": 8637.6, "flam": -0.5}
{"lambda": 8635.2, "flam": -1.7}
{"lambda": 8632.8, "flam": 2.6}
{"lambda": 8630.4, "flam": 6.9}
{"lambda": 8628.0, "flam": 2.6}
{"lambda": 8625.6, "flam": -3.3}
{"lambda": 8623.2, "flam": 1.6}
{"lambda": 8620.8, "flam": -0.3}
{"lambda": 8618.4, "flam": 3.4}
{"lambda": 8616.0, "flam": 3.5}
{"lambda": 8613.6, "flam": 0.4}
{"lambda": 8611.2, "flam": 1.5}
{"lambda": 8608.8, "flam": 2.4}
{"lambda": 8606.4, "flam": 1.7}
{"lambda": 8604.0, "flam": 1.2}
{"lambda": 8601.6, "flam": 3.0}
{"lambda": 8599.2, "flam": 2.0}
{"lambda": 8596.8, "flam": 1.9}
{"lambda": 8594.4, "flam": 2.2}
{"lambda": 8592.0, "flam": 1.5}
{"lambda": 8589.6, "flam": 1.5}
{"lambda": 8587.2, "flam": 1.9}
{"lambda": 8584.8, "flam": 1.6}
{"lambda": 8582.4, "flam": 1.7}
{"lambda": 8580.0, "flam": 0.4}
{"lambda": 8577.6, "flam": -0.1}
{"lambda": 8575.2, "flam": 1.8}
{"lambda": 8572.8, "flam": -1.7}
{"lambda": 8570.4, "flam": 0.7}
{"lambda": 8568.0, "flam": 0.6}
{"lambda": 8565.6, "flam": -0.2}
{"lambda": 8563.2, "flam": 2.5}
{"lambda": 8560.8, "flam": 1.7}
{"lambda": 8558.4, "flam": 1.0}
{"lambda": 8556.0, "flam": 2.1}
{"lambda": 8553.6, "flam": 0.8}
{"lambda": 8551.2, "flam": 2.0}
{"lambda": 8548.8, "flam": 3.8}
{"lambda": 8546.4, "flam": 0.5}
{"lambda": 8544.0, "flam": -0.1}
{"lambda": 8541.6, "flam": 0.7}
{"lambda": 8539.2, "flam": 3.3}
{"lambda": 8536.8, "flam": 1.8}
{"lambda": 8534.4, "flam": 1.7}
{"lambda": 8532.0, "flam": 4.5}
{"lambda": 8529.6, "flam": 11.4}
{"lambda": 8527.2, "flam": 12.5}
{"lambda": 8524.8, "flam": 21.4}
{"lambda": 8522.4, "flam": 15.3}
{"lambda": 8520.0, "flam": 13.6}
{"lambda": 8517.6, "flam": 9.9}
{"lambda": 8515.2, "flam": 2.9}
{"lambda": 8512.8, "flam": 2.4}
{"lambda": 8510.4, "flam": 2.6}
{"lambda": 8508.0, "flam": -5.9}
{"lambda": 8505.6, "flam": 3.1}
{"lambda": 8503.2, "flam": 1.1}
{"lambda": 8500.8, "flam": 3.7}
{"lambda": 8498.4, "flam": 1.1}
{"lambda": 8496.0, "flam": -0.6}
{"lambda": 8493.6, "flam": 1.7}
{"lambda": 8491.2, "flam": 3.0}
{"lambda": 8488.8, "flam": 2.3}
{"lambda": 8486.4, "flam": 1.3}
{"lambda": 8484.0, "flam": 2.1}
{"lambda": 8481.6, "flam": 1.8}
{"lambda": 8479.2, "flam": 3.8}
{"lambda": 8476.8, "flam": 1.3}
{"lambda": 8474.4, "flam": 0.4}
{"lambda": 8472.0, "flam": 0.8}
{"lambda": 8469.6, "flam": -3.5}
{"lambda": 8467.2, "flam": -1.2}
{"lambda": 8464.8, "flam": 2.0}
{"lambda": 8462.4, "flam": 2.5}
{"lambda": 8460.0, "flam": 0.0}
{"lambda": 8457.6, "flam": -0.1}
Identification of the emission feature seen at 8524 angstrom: [O II]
